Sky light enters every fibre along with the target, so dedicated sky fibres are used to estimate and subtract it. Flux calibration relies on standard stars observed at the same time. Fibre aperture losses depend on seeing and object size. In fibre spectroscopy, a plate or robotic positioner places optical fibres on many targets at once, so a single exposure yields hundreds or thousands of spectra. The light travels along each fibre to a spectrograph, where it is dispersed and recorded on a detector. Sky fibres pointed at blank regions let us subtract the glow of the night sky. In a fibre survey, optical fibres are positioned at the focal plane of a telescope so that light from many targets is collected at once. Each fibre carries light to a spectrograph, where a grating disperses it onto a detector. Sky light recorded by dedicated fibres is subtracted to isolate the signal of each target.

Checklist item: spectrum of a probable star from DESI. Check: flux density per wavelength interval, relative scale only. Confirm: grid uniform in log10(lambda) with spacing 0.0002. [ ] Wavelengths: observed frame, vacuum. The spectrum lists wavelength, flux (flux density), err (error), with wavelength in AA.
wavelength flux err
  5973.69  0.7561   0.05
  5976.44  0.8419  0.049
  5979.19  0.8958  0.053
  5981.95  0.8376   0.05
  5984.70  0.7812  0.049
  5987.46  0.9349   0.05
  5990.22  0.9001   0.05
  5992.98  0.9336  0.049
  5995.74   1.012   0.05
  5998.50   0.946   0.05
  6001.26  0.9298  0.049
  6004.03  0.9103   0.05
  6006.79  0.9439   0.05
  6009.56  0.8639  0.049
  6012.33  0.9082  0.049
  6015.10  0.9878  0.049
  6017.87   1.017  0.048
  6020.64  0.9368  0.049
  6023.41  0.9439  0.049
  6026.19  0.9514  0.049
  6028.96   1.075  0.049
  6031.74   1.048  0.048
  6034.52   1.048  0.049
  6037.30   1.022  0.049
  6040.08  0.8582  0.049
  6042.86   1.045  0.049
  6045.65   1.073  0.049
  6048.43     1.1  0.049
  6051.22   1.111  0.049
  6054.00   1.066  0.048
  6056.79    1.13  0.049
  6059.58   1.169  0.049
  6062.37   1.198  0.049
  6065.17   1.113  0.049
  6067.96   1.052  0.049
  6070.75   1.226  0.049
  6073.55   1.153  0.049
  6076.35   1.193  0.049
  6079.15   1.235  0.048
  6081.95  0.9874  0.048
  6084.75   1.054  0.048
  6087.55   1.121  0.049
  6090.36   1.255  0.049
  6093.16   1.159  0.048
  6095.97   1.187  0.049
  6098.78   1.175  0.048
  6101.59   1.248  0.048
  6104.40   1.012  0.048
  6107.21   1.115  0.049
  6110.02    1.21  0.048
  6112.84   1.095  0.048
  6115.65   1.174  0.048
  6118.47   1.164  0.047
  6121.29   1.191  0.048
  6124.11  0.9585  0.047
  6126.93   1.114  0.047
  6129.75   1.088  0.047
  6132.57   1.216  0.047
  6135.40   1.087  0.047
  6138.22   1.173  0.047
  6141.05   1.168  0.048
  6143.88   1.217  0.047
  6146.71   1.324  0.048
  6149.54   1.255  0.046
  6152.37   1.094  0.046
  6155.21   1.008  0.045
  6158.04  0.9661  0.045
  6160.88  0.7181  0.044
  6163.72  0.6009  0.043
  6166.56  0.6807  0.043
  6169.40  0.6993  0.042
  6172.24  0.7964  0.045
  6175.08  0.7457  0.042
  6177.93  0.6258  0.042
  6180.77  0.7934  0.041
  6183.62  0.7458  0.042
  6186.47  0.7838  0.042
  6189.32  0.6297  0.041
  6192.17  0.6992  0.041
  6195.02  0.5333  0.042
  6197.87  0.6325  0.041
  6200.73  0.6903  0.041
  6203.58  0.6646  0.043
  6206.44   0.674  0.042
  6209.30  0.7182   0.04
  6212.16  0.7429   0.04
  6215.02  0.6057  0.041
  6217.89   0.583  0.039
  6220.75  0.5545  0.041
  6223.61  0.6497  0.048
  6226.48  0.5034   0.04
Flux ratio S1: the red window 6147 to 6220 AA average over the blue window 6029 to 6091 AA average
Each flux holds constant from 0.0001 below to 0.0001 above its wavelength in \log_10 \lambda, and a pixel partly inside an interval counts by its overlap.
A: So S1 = 0.69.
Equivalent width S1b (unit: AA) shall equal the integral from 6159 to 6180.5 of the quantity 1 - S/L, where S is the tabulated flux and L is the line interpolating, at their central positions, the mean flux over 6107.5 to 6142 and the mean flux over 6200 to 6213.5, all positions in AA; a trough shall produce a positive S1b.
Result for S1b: 4.5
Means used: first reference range 1.14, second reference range 0.698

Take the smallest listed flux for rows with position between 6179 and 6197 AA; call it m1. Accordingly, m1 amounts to 0.5333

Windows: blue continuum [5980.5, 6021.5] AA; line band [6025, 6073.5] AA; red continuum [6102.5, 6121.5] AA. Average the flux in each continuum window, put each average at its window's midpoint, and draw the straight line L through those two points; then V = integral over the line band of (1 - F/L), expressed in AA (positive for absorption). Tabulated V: -3.0 AA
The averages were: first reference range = 0.923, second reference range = 1.14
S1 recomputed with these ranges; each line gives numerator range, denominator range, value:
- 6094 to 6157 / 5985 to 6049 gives 1.18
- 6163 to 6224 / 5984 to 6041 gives 0.71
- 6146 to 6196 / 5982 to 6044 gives 0.85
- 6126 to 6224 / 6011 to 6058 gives 0.82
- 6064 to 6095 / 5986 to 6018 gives 1.22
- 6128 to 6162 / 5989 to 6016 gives 1.19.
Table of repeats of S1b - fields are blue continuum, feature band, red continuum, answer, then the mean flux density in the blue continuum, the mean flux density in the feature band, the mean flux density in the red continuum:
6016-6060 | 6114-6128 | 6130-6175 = -1.6 AA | 1.03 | 1.12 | 0.995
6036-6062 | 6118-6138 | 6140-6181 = -3.3 AA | 1.07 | 1.12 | 0.914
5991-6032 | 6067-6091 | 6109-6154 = -1.6 AA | 0.957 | 1.14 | 1.16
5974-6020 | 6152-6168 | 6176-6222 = -2.5 AA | 0.912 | 0.828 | 0.668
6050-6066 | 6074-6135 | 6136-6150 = 2.0 AA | 1.13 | 1.14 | 1.22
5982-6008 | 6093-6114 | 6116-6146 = -1.0 AA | 0.917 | 1.15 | 1.14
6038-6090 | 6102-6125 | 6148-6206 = -4.0 AA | 1.11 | 1.12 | 0.767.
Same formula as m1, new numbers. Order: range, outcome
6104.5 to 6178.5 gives 0.6009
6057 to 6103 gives 0.9874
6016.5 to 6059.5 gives 0.8582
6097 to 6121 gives 1.012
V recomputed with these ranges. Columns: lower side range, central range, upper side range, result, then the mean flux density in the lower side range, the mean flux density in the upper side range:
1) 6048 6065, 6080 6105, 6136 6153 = 0.45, 1.13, 1.21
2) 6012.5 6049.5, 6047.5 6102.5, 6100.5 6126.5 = -3.91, 1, 1.13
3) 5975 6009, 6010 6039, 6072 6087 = -0.05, 0.904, 1.13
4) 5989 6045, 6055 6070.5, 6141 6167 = -2.51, 0.966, 1.01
